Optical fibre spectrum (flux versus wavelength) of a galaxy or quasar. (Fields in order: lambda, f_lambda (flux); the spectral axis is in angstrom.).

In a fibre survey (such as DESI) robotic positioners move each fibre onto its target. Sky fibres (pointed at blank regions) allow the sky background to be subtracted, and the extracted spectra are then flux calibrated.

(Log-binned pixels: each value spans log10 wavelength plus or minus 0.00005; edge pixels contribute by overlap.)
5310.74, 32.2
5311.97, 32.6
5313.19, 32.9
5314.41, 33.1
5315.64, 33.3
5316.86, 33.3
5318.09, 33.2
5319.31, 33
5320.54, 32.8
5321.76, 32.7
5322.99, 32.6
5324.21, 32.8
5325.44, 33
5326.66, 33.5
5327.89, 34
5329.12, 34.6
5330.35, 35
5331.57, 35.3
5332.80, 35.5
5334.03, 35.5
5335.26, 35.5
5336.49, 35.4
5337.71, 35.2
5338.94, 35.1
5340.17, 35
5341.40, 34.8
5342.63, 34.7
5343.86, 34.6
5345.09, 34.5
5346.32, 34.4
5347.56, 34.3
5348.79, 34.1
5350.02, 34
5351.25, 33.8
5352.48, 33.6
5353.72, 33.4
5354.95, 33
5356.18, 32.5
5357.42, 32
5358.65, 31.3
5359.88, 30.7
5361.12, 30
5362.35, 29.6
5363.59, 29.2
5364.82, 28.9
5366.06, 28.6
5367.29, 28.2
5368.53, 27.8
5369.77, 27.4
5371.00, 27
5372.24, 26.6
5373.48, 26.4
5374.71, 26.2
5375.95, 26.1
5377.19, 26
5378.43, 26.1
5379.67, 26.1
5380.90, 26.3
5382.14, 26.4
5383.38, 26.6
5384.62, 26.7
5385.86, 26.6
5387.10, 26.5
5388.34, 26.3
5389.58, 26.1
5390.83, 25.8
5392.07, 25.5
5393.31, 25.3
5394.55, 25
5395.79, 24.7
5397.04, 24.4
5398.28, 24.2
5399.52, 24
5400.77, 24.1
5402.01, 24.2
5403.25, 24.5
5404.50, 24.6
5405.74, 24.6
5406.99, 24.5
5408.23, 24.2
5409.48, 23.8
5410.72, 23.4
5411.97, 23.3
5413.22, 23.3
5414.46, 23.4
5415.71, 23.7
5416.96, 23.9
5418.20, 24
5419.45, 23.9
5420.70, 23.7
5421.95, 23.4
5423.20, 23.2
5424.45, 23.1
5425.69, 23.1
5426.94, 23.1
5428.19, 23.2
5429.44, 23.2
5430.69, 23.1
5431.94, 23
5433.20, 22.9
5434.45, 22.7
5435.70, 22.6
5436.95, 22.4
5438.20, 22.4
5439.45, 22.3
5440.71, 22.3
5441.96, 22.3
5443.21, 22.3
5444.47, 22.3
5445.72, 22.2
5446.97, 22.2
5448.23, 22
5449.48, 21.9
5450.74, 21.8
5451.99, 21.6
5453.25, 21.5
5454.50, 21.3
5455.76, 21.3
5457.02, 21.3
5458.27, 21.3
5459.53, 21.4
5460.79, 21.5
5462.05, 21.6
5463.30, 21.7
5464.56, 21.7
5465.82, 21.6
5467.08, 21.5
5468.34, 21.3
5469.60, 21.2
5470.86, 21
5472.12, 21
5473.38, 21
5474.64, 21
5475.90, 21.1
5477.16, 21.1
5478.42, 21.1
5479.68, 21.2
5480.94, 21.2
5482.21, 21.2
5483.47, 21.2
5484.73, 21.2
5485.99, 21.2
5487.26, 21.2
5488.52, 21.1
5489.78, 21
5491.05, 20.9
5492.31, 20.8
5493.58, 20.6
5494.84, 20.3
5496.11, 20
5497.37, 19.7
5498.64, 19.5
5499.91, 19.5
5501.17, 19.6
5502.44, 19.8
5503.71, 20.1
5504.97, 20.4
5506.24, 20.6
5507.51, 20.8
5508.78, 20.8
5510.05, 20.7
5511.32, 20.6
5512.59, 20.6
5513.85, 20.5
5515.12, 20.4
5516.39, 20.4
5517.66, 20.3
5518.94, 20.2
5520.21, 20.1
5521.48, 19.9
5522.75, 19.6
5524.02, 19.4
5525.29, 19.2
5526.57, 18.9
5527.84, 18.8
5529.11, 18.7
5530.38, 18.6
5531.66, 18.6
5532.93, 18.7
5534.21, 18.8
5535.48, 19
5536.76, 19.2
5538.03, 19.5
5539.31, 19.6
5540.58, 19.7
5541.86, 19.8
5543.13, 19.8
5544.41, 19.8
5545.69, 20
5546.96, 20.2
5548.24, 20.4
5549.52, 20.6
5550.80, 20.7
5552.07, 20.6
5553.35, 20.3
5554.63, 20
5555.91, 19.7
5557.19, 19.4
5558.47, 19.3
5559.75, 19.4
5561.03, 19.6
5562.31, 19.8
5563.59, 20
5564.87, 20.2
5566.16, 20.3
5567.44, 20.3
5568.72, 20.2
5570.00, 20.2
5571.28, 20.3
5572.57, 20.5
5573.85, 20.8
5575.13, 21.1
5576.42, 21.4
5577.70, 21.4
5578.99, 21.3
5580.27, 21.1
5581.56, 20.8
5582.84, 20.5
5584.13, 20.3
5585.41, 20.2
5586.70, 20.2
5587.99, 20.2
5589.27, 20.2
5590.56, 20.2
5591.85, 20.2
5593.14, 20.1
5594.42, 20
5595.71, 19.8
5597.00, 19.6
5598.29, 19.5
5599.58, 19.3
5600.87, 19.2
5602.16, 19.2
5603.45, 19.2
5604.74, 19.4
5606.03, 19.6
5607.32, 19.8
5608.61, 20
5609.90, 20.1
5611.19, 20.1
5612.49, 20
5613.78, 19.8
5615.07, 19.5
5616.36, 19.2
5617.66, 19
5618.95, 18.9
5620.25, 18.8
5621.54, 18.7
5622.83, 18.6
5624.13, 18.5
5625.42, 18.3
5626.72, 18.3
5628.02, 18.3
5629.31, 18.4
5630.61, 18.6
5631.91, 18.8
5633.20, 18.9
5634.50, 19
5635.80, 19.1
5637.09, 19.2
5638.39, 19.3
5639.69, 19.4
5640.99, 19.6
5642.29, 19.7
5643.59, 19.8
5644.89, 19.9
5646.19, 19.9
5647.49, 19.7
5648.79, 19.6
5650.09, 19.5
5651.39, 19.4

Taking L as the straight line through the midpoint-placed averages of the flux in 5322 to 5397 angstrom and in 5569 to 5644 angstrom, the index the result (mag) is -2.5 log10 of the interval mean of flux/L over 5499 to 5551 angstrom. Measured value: 0.173 mag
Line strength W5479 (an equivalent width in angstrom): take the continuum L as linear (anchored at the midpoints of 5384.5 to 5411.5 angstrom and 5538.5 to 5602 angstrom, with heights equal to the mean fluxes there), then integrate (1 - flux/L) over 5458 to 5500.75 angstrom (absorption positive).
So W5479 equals 3.2 angstrom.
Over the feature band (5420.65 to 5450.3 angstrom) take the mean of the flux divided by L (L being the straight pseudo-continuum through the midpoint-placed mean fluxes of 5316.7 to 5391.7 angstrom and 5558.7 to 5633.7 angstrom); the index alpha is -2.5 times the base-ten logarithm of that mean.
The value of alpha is 0.20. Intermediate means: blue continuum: 31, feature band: 22.7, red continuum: 19.8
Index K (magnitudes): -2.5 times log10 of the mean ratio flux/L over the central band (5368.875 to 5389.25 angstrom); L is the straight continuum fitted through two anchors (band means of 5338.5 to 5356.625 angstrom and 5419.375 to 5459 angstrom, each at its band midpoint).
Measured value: 0.14 mag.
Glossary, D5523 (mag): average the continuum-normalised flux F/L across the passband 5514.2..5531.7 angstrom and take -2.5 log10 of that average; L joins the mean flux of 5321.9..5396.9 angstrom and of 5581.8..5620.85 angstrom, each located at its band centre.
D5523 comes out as 0.19 mag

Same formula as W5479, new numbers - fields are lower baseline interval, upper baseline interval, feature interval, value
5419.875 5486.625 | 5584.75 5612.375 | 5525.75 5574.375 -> 1.8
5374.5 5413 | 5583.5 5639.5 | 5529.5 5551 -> 1.7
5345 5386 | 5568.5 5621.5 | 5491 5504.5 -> 2.2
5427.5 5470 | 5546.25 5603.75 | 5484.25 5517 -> 1.2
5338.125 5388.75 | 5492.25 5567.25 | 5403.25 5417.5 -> 1.7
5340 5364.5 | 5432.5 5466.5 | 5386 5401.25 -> 1.6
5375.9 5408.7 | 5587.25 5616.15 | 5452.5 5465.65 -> 1.2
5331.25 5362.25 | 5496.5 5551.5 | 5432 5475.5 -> 6.1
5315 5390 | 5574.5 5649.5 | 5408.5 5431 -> 3.8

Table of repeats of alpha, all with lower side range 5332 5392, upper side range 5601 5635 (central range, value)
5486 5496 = 0.19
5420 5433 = 0.19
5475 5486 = 0.19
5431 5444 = 0.20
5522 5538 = 0.21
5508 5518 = 0.16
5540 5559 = 0.11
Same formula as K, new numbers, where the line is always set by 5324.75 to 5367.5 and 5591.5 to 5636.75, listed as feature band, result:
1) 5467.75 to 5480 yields 0.251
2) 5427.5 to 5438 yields 0.248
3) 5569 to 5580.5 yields 0.022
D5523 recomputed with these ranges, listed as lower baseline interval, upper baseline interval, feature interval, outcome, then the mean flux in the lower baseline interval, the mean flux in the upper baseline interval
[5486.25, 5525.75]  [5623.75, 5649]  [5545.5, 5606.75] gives -0.027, 20.3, 19.1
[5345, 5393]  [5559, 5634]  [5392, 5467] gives 0.157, 29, 19.8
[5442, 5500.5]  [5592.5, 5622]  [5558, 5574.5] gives -0.003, 21.2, 19.5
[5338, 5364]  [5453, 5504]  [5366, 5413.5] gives 0.153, 33.1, 20.9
